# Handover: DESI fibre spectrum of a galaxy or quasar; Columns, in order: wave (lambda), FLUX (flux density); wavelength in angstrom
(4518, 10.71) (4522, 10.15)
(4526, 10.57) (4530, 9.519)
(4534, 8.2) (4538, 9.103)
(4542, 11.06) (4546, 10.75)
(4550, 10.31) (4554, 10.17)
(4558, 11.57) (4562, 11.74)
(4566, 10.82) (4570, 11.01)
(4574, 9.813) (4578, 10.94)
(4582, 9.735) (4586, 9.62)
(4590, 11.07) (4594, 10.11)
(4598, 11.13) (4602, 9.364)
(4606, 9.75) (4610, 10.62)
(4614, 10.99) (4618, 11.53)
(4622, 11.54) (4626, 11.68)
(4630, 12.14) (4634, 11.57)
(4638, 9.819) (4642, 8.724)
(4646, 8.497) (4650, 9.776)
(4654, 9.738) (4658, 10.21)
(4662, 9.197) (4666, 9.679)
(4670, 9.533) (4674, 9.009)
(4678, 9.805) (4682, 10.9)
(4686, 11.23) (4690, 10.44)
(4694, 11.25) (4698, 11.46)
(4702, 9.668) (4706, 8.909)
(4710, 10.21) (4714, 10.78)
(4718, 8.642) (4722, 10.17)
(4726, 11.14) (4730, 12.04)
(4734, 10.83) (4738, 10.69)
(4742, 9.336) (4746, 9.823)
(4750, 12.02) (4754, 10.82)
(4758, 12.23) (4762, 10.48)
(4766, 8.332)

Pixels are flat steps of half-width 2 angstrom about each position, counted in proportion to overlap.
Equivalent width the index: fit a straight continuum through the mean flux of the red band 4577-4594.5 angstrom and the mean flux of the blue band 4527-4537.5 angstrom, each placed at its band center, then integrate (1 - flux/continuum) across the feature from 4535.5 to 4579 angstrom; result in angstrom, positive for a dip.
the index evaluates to -4.5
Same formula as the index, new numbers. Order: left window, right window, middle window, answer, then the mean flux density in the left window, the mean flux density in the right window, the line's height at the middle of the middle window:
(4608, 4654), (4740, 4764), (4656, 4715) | 3.0 angstrom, 10.6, 10.8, 10.7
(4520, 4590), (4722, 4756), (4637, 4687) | 4.4 angstrom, 10.3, 10.8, 10.6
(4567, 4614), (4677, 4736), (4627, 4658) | 0.9 angstrom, 10.3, 10.5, 10.4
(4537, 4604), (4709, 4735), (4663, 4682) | 1.6 angstrom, 10.5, 10.5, 10.5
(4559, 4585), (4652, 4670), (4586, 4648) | -2.2 angstrom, 10.7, 9.69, 10.2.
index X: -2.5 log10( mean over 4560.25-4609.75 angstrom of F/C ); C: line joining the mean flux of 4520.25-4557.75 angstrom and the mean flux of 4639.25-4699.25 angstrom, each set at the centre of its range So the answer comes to -0.04 mag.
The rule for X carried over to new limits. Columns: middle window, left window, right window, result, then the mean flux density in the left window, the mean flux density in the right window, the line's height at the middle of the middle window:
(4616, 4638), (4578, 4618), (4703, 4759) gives -0.11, 10.4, 10.5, 10.4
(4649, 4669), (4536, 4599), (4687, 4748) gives 0.08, 10.6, 10.4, 10.4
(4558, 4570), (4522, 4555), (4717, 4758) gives -0.12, 9.97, 10.7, 10.1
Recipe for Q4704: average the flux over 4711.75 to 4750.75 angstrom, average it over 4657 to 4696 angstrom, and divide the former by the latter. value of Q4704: 1.0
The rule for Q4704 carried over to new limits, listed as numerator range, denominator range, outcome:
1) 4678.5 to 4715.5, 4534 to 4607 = 1.01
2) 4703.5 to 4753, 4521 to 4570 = 1.00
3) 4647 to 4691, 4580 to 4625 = 0.94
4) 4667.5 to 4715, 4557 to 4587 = 0.96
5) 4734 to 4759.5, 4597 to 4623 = 1.01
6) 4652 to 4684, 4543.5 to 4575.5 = 0.90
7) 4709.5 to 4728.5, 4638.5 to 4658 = 1.10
